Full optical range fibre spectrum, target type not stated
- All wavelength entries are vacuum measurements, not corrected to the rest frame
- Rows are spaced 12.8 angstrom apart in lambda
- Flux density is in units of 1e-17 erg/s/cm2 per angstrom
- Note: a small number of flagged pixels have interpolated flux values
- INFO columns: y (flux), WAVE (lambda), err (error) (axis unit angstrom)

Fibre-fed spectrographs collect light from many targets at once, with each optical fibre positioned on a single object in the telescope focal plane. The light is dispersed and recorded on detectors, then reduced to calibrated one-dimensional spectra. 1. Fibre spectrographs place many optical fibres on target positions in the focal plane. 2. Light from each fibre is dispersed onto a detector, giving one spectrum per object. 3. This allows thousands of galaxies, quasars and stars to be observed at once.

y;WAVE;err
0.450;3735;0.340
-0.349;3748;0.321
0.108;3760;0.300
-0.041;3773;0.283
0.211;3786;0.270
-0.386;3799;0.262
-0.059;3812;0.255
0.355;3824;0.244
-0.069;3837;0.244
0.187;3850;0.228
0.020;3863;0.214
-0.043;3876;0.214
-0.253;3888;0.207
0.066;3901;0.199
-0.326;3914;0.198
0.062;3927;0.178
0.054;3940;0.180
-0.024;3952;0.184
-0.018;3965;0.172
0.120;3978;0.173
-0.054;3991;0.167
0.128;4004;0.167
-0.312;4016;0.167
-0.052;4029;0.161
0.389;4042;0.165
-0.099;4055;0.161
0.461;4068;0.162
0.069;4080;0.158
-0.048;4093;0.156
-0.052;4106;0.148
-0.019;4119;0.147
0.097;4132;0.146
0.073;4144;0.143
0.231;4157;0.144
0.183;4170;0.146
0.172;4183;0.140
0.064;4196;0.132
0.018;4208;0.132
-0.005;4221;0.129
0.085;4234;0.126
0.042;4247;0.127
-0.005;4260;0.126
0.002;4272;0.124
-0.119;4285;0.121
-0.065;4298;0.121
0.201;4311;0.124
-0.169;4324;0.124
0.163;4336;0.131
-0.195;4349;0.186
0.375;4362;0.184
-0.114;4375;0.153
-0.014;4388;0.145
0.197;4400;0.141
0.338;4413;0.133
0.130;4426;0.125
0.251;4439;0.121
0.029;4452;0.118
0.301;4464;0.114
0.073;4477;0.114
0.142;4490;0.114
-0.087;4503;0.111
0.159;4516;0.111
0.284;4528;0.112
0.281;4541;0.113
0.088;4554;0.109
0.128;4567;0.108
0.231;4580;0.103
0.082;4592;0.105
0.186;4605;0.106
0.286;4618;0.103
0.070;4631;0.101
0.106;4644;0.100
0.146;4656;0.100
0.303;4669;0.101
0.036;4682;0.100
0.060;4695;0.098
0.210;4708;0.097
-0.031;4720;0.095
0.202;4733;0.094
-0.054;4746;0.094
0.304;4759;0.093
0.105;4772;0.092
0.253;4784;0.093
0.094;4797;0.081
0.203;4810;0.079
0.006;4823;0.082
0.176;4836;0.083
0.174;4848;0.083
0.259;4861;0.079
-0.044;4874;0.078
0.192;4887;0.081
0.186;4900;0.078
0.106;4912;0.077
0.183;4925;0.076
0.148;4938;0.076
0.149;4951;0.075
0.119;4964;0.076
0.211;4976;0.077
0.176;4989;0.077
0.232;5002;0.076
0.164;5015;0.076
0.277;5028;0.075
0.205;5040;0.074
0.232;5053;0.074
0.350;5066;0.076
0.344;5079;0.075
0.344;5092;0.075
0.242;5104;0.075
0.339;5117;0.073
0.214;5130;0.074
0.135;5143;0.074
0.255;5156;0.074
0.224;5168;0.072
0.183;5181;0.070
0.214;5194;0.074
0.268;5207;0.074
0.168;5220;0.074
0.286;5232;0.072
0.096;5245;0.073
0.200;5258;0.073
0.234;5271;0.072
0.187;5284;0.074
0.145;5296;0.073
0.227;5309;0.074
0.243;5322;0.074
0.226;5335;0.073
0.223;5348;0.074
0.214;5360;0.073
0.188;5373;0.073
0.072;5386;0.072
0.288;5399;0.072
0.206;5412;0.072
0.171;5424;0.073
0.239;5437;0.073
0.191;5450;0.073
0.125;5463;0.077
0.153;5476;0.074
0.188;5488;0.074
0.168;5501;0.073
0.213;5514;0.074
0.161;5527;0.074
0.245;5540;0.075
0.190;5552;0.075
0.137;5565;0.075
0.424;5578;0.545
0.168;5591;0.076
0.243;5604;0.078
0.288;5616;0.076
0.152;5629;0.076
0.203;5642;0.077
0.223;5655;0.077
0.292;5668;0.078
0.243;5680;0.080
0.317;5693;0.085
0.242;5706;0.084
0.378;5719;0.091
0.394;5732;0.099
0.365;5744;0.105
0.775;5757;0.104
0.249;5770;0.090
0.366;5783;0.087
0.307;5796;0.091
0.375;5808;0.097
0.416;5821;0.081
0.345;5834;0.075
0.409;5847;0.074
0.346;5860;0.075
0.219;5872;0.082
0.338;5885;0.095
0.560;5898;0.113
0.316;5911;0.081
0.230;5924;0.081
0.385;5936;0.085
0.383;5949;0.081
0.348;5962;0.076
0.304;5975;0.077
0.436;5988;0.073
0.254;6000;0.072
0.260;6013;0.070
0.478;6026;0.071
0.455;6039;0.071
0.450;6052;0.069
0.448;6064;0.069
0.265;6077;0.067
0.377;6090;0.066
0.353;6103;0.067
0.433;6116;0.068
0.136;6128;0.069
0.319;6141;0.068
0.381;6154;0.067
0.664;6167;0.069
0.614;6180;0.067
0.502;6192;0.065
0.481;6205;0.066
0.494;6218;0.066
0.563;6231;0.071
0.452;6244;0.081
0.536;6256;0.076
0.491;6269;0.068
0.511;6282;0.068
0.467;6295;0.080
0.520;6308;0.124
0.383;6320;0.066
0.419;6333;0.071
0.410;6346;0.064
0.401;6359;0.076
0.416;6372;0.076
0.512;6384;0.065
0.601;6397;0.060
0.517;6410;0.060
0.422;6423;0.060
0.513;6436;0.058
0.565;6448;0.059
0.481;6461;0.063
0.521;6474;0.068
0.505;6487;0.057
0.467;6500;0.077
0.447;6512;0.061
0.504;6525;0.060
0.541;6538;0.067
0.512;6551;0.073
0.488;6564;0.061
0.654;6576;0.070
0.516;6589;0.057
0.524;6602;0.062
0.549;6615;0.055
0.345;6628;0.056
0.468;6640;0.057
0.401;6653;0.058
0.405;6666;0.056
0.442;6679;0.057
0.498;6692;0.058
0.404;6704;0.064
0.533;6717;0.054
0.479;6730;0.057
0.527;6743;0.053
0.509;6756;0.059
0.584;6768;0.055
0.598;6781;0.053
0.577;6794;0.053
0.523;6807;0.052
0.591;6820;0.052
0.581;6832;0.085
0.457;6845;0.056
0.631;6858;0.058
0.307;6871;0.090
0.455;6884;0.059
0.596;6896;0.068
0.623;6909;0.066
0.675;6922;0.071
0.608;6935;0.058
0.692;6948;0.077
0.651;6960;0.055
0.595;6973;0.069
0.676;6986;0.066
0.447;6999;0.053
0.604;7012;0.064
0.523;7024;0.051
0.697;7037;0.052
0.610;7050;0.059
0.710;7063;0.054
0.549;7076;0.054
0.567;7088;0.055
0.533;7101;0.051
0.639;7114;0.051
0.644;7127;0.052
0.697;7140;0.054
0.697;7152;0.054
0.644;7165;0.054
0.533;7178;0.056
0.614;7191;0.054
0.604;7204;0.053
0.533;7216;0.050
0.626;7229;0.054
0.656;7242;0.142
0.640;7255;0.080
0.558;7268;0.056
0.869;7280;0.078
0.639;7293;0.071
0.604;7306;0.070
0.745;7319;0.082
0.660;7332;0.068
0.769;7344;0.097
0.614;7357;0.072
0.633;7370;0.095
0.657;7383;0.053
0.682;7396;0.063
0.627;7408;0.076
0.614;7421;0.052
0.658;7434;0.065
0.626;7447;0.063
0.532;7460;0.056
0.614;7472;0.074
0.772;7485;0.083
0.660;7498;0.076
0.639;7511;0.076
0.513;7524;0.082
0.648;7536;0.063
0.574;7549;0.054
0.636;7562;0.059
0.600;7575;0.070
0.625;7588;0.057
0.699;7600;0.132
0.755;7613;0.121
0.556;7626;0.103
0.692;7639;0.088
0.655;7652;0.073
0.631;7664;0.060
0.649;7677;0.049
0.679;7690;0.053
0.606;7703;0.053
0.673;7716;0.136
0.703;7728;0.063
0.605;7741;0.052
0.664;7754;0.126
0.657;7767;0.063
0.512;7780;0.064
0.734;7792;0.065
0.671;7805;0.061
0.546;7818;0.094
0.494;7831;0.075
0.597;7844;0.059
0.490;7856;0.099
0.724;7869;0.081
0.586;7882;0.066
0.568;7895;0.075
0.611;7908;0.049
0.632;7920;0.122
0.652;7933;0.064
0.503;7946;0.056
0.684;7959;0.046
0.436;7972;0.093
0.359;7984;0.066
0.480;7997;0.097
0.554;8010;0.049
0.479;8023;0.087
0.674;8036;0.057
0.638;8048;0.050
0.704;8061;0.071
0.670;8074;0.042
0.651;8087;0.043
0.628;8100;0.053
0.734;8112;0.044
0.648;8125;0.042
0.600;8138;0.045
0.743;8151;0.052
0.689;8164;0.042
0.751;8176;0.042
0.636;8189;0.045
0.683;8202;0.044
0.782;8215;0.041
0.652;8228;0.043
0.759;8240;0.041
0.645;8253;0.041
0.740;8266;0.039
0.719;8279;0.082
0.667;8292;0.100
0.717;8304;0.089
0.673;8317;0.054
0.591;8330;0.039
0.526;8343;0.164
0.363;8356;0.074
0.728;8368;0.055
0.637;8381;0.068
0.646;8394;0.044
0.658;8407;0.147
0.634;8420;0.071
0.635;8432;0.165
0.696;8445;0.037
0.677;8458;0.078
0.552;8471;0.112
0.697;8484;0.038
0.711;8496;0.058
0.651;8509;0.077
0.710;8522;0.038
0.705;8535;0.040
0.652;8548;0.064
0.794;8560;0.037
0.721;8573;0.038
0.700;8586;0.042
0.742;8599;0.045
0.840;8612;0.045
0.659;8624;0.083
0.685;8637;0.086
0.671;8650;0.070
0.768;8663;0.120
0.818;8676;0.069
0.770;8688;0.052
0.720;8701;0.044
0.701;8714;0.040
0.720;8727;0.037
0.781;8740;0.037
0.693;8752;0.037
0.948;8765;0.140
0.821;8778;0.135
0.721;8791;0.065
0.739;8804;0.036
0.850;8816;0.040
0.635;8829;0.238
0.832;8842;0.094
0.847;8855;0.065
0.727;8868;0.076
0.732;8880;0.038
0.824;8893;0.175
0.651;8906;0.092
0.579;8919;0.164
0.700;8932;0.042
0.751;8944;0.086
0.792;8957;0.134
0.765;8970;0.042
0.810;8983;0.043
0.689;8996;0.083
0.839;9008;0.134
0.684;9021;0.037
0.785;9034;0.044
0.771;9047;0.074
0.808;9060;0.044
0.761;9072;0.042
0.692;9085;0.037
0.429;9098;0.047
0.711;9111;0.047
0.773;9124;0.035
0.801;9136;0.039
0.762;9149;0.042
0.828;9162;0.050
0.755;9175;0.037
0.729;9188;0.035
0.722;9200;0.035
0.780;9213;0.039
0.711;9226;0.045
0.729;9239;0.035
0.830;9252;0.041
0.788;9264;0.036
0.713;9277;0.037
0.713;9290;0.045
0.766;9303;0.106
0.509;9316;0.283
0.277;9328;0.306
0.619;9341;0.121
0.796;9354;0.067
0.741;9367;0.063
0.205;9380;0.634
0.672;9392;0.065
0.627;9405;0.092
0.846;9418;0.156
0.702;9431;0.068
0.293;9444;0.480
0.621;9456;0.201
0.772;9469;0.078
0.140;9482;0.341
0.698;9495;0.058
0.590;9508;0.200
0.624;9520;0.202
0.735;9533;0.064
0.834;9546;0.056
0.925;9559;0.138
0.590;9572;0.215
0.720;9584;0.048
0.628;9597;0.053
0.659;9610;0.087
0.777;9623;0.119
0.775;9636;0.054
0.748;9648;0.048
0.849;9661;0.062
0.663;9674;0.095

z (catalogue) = 0.54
